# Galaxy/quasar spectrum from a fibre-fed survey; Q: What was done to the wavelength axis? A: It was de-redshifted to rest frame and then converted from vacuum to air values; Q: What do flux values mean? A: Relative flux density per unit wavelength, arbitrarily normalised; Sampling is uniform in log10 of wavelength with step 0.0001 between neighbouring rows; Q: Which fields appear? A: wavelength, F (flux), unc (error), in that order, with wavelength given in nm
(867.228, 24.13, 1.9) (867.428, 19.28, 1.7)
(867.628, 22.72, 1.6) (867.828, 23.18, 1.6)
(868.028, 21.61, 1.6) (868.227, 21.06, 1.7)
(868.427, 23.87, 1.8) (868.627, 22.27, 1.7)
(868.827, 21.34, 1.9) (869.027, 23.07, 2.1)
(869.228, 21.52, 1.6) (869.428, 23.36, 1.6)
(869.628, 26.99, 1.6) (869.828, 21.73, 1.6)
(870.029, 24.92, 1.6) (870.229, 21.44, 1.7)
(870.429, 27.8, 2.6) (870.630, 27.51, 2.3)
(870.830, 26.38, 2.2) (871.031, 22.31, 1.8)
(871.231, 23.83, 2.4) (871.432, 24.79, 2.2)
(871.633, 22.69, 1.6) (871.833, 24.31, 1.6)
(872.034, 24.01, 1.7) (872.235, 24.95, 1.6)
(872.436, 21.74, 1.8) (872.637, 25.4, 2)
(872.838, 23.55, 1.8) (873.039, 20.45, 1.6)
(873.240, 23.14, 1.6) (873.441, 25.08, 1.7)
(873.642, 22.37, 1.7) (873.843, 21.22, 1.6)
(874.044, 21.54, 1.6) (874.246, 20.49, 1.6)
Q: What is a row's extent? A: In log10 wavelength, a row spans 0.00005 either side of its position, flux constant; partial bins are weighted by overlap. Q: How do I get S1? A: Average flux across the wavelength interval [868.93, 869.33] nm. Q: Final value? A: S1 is 22.3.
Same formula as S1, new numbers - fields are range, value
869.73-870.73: 24.7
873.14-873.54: 24.1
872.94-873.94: 22.5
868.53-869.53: 22.3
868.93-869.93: 23.3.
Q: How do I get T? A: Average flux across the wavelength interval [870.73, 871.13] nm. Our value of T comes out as 24.3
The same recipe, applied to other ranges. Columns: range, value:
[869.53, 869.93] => 24.3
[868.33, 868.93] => 22.5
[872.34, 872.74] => 23.6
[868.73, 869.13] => 22.2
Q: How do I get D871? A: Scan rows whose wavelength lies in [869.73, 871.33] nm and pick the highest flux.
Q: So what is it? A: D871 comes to 27.8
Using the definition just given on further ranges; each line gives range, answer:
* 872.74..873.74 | 25.08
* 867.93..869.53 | 23.87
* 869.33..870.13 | 26.99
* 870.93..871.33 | 23.83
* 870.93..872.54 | 24.95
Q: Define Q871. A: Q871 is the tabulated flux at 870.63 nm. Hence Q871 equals 27.51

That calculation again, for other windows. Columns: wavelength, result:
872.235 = 24.95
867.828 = 23.18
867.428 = 19.28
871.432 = 24.79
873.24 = 23.14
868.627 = 22.27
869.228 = 21.52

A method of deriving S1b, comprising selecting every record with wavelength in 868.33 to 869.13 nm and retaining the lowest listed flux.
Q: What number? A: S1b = 21.34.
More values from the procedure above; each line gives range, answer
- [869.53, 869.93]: 21.73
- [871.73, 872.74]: 21.74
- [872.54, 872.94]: 23.55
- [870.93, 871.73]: 22.31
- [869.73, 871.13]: 21.44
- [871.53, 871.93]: 22.69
